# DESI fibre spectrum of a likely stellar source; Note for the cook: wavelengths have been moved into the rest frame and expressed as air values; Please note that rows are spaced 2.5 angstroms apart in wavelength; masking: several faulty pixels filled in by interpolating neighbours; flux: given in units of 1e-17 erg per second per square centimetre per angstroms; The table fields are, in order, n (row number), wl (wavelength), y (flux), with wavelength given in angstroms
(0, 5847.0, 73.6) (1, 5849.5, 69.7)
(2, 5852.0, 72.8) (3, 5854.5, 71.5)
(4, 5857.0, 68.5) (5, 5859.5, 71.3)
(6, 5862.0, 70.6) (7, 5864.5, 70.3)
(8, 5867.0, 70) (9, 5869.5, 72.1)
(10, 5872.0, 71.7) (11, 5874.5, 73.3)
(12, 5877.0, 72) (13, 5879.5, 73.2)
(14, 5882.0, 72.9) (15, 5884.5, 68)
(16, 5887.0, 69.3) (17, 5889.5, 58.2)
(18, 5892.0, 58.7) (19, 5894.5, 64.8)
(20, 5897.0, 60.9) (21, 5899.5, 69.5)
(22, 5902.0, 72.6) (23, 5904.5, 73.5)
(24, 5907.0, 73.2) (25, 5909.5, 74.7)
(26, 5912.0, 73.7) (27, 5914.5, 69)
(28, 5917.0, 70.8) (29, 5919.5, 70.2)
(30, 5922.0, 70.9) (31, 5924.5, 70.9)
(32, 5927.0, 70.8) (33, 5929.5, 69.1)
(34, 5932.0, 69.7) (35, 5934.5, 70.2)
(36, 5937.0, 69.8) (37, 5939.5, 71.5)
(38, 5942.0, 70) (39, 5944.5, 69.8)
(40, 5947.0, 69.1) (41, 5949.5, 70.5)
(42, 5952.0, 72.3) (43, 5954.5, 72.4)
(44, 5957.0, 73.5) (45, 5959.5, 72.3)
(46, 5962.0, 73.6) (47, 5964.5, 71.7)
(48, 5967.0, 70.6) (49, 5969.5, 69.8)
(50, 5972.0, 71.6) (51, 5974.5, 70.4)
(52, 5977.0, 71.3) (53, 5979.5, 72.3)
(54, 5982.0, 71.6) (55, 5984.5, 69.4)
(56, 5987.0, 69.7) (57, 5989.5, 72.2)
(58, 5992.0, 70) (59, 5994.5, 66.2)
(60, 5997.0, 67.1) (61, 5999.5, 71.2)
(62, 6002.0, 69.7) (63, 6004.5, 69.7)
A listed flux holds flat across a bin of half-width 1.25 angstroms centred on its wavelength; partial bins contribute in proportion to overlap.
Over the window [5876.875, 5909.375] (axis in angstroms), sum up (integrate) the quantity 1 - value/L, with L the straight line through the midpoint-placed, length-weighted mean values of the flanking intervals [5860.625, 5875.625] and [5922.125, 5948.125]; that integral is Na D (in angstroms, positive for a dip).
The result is 1.2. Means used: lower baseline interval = 71.3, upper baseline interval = 70.1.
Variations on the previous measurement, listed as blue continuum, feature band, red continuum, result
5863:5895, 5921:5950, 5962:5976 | 0.04 angstroms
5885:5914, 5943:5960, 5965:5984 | -0.29 angstroms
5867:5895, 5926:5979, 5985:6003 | -1.37 angstroms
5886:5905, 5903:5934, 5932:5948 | -1.59 angstroms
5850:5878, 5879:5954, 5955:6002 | 1.53 angstroms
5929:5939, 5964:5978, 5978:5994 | -0.08 angstroms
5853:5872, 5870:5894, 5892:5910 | 0.43 angstroms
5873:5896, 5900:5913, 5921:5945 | -0.83 angstroms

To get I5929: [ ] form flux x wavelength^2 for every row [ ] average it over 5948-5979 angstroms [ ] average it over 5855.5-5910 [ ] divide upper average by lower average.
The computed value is 1.1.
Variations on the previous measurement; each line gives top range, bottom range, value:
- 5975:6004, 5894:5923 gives 1.02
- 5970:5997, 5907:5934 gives 1.01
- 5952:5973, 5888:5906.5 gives 1.12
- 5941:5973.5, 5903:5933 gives 1.01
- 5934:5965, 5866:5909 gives 1.05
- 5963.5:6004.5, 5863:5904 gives 1.06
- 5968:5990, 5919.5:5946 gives 1.02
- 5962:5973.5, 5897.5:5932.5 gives 1.02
